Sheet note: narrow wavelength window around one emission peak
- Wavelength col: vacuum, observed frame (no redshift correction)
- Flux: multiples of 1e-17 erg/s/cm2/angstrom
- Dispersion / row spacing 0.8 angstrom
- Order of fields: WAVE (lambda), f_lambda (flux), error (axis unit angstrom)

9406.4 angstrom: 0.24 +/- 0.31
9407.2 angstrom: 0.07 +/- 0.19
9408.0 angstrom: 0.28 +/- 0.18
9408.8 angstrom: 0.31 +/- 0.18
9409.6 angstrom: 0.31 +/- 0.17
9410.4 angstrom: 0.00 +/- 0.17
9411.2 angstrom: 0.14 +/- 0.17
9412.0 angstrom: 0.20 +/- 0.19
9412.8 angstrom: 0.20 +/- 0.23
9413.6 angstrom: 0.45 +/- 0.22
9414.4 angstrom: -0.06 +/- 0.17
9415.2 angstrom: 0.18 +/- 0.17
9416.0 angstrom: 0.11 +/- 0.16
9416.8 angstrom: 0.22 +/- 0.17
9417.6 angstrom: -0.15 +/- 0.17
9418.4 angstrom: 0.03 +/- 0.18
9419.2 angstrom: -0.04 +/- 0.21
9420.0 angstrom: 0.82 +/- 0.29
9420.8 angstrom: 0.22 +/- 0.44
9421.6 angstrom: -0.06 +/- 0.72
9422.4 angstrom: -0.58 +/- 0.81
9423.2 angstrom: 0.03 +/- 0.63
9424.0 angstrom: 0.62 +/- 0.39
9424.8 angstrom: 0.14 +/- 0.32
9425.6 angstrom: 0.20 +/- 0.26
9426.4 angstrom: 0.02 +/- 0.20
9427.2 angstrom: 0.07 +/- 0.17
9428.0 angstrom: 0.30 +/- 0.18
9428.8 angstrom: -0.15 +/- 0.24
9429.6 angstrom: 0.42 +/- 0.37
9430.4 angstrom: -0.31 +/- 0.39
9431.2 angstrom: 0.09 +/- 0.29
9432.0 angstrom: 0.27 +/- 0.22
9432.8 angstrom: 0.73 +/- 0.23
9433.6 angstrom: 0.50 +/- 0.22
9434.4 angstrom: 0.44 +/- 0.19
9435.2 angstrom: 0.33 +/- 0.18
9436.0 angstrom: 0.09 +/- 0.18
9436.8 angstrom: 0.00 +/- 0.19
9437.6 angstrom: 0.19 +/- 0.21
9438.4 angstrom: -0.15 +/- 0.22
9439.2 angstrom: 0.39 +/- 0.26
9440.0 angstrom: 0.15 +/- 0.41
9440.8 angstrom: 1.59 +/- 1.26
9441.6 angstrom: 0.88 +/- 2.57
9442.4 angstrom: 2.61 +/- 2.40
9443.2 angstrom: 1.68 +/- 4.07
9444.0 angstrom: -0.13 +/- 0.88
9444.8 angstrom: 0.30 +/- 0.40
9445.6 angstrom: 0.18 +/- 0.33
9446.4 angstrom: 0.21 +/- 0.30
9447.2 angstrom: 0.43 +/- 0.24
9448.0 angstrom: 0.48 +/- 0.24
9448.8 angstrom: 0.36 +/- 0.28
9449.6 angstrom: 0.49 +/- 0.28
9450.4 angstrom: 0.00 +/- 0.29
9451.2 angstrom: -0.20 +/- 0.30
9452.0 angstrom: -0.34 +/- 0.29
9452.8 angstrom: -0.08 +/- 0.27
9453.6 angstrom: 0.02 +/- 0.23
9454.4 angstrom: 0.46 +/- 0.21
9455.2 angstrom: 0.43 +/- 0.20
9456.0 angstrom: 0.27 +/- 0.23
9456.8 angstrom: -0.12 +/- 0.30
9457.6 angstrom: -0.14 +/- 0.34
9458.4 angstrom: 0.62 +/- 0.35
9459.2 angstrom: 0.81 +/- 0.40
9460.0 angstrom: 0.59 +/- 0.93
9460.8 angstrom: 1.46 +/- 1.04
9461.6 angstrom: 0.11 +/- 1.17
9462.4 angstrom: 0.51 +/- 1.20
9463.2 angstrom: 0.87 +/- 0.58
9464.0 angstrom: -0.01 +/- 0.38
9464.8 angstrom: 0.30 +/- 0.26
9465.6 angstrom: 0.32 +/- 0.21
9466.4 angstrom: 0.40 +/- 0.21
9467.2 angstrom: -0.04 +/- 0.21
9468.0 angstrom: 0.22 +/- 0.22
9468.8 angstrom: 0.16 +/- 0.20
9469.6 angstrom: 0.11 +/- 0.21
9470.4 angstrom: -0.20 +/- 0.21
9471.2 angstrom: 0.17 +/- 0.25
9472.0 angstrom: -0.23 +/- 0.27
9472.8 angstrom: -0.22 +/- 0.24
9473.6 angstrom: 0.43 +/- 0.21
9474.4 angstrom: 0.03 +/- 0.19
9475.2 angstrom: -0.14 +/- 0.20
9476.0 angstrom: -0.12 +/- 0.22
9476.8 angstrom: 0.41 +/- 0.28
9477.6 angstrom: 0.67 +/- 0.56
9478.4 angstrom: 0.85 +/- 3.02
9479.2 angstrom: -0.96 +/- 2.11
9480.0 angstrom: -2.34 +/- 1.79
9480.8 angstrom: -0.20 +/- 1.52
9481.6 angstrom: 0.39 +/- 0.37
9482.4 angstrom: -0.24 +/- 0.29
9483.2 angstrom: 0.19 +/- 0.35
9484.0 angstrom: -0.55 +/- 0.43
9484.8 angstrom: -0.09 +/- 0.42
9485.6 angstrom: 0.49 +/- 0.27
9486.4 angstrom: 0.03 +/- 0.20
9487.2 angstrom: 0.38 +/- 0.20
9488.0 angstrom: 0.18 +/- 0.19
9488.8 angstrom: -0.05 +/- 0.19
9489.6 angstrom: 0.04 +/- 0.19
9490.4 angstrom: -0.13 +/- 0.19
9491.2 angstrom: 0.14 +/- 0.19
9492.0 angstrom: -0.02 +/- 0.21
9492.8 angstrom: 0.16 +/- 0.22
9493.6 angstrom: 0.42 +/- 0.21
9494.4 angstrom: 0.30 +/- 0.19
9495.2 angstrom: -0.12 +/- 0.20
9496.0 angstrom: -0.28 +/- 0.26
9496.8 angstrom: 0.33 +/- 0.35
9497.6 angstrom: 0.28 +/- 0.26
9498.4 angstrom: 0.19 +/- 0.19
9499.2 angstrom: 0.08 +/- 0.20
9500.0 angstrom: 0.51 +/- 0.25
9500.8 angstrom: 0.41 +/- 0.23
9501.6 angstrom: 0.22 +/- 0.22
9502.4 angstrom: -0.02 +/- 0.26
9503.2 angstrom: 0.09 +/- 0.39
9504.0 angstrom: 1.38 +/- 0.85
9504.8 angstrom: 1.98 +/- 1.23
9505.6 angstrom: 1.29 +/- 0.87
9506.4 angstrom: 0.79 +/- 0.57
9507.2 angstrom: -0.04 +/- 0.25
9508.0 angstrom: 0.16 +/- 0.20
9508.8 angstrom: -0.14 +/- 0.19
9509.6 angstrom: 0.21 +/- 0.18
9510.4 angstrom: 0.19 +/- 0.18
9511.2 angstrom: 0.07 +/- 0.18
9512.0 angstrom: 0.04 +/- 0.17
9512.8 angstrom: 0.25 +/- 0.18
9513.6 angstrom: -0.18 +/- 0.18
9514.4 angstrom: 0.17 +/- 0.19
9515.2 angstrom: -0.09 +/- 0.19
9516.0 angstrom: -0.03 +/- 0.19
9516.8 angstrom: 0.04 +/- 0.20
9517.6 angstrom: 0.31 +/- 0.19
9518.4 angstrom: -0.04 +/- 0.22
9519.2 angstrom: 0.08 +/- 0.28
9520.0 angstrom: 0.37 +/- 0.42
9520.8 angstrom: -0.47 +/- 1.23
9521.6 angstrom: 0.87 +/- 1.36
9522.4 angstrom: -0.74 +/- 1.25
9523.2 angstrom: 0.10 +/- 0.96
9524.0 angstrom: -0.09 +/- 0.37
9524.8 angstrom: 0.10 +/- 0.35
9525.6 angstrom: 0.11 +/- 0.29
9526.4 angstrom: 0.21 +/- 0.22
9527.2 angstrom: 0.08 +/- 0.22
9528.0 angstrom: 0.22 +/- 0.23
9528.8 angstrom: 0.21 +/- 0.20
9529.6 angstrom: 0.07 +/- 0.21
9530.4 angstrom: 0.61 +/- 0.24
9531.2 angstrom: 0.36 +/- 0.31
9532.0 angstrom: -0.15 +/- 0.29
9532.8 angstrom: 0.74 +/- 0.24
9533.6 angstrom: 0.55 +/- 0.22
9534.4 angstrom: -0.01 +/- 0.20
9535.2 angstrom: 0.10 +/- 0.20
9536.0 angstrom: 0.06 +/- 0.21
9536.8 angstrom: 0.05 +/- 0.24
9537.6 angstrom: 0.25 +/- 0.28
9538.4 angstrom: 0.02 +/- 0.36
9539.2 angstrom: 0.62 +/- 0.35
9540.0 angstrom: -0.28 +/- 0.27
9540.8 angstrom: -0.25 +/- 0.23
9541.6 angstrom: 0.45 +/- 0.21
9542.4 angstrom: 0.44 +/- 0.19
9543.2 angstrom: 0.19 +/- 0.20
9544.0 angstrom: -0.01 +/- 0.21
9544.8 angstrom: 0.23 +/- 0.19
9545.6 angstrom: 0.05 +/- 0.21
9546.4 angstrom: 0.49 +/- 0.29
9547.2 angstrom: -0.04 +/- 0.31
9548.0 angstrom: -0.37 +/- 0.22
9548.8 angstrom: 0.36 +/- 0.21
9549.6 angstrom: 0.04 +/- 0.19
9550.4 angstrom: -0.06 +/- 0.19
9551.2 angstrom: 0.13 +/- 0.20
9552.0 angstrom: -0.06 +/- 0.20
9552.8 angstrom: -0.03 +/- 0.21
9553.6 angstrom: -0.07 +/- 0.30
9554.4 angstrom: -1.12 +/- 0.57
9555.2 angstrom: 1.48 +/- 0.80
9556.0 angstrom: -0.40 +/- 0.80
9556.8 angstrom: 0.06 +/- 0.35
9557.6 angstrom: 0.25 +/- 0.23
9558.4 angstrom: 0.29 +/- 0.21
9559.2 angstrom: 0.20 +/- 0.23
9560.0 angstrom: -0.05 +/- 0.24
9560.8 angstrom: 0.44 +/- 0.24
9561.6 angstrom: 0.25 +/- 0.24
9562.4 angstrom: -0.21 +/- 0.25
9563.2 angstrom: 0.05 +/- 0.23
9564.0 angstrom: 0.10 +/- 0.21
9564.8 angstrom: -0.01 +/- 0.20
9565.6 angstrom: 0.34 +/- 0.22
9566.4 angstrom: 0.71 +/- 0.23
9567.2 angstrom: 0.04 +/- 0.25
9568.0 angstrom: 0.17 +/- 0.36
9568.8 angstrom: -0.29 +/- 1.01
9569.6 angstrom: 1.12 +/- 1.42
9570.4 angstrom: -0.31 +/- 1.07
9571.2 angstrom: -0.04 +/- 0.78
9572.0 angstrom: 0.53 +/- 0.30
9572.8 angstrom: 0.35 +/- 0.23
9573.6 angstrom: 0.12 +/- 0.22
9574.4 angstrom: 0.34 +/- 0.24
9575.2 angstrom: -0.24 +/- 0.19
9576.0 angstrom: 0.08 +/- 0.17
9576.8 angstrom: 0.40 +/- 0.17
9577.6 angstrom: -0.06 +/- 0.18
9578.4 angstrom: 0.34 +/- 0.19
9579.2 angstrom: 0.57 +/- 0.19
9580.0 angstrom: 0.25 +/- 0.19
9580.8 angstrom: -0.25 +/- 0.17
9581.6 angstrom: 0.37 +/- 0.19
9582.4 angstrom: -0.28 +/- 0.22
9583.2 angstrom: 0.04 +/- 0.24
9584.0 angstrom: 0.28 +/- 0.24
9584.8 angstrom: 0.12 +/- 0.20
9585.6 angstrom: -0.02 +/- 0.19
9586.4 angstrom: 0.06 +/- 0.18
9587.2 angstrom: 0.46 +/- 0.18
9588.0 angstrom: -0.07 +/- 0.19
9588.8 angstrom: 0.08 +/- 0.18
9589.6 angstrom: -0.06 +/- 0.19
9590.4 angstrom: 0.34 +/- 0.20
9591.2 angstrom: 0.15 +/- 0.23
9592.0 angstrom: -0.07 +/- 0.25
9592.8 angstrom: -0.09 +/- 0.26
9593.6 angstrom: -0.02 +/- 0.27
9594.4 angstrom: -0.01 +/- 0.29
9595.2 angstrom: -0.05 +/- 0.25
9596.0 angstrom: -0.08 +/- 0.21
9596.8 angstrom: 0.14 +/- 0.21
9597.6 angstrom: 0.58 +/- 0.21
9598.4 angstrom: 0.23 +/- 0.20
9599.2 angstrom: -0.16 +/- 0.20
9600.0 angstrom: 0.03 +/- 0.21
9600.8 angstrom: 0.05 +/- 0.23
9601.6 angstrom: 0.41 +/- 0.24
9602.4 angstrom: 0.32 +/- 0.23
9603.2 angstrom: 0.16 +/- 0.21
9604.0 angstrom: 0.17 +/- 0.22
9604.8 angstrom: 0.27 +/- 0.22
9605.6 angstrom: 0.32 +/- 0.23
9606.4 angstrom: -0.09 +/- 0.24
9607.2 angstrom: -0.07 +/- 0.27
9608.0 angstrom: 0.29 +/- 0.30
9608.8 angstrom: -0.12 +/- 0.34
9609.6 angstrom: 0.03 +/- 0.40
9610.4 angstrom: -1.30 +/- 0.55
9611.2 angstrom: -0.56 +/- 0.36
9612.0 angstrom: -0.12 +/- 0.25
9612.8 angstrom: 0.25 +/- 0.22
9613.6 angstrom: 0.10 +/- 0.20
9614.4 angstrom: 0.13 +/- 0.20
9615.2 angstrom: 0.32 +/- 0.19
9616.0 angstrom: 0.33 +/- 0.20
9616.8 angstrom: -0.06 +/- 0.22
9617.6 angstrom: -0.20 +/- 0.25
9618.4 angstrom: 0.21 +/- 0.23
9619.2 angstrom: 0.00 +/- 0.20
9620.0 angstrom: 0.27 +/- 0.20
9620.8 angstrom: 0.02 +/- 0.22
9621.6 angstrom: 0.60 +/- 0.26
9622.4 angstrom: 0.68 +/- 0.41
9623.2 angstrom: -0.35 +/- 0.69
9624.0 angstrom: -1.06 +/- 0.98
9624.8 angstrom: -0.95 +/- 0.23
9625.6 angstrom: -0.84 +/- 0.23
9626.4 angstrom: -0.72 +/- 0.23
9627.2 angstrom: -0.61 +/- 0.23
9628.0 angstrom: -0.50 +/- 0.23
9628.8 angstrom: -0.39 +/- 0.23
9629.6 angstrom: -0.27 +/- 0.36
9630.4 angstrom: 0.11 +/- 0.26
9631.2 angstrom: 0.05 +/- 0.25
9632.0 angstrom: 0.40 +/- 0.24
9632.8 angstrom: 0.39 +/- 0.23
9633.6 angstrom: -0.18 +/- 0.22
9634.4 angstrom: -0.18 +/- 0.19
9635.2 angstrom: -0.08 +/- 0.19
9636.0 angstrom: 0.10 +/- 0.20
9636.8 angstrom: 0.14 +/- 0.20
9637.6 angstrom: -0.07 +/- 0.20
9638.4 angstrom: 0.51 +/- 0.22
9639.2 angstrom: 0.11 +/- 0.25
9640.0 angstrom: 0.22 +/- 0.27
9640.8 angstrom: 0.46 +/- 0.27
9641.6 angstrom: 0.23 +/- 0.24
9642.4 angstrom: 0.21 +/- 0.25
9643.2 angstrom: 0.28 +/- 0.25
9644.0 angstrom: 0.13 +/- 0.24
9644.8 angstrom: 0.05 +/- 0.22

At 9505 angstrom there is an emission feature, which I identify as H-beta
